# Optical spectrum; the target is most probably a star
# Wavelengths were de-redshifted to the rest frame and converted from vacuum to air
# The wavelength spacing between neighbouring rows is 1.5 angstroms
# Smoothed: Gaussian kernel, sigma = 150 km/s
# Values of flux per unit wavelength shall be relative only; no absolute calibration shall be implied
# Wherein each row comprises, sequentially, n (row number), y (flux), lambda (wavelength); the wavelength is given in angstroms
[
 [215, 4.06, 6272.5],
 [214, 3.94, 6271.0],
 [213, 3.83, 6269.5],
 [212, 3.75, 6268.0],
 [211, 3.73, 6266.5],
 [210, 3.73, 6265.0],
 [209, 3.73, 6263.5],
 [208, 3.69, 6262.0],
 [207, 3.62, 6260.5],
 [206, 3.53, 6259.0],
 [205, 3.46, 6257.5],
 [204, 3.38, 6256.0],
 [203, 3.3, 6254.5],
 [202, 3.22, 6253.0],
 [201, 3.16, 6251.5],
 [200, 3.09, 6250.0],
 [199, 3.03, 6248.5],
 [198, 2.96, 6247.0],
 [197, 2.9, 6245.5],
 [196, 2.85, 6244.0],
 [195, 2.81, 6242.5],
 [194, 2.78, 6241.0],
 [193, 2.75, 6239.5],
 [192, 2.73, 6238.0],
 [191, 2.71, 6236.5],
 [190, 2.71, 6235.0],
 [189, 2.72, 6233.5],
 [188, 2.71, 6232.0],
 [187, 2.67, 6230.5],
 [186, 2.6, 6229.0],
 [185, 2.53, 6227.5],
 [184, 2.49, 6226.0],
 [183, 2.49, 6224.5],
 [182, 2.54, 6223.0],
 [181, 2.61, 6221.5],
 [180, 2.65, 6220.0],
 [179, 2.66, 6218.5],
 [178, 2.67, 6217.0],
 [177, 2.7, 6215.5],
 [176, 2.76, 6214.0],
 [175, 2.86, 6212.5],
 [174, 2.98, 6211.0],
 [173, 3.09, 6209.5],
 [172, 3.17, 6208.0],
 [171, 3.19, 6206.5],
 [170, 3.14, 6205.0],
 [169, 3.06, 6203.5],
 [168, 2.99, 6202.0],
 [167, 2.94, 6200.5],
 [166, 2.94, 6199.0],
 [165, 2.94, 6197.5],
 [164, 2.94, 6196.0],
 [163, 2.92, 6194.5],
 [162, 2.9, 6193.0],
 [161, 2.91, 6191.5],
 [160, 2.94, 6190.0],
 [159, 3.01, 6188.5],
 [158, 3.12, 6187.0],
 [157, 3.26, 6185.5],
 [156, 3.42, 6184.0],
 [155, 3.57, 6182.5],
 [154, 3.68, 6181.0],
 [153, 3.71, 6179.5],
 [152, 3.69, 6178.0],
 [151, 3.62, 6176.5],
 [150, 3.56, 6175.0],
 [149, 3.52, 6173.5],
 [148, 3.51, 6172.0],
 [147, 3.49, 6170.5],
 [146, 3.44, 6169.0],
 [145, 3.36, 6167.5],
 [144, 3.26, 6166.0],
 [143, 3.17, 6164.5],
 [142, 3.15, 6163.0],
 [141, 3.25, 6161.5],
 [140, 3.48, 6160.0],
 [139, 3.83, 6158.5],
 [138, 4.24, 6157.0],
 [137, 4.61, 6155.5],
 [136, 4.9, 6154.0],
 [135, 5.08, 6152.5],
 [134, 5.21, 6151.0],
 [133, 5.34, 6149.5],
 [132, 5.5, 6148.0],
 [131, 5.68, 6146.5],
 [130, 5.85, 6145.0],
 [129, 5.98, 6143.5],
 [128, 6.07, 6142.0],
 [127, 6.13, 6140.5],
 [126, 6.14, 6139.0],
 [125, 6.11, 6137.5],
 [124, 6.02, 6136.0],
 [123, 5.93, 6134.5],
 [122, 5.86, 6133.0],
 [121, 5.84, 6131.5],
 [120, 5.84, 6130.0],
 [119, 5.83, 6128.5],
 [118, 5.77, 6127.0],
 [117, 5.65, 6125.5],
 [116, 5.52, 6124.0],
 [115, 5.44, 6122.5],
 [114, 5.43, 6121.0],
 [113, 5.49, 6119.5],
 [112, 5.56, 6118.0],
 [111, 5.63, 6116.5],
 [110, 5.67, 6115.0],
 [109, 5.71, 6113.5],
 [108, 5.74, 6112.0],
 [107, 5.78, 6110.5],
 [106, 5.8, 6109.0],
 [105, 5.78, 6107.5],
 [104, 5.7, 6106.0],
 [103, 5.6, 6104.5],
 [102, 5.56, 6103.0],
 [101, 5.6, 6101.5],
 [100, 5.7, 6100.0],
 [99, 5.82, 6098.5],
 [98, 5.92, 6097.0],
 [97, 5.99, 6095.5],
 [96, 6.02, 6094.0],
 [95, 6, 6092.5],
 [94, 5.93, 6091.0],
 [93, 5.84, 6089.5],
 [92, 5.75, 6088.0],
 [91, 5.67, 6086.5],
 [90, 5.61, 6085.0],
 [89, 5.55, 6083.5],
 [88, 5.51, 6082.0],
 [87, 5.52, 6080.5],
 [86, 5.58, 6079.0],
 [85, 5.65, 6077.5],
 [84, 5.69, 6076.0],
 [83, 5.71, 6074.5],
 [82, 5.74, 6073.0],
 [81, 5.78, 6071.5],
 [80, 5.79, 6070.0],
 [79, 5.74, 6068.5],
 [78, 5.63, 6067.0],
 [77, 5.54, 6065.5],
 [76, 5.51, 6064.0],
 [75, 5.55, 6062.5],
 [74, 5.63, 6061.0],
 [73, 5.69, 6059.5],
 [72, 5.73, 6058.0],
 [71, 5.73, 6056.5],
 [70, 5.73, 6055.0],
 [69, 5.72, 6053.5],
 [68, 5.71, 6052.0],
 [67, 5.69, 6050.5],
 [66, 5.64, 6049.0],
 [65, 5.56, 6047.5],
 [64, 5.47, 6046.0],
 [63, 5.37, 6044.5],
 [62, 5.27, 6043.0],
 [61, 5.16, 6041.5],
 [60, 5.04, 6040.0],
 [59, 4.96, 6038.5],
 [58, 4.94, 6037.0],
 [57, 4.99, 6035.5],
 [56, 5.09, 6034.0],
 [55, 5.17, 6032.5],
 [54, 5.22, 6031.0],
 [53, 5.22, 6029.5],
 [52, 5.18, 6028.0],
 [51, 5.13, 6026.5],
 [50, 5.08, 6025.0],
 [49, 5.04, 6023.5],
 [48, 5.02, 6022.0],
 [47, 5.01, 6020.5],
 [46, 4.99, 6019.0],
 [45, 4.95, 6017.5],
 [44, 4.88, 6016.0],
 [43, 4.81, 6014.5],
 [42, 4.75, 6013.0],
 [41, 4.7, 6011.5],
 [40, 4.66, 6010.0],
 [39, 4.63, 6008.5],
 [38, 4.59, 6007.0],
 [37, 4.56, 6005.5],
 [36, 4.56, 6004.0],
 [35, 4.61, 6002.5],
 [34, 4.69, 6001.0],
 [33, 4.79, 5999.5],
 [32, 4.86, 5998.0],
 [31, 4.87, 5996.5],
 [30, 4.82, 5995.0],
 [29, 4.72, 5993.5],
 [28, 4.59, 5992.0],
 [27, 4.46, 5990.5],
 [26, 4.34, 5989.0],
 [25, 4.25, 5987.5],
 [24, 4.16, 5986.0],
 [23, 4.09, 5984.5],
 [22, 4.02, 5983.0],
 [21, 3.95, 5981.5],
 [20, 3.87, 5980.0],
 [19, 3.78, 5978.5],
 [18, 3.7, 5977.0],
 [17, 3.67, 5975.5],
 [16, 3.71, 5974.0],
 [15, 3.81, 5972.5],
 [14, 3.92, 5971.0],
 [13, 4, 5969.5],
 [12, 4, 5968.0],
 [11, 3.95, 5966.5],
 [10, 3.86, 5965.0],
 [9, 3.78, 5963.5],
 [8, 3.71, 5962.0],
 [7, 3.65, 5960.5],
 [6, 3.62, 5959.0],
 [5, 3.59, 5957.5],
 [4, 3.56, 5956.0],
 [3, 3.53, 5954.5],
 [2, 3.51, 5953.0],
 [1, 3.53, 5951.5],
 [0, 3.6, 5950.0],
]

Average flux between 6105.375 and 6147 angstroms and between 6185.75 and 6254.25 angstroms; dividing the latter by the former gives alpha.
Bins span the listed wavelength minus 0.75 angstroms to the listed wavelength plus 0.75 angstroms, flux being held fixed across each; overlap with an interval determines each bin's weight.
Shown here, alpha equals 0.49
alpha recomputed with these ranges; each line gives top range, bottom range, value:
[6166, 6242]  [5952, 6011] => 0.73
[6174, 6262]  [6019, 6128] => 0.54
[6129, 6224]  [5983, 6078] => 0.76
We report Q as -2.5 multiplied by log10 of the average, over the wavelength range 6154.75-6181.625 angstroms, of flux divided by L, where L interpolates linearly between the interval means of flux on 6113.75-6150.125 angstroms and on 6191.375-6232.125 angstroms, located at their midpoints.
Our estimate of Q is 0.23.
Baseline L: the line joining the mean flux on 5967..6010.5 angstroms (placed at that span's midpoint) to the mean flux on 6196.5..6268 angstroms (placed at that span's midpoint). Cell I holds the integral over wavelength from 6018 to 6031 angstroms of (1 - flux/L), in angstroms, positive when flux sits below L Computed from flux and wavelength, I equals -3.13 angstroms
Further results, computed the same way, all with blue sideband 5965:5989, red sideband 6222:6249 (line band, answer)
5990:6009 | -4.2 angstroms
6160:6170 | -0.8 angstroms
